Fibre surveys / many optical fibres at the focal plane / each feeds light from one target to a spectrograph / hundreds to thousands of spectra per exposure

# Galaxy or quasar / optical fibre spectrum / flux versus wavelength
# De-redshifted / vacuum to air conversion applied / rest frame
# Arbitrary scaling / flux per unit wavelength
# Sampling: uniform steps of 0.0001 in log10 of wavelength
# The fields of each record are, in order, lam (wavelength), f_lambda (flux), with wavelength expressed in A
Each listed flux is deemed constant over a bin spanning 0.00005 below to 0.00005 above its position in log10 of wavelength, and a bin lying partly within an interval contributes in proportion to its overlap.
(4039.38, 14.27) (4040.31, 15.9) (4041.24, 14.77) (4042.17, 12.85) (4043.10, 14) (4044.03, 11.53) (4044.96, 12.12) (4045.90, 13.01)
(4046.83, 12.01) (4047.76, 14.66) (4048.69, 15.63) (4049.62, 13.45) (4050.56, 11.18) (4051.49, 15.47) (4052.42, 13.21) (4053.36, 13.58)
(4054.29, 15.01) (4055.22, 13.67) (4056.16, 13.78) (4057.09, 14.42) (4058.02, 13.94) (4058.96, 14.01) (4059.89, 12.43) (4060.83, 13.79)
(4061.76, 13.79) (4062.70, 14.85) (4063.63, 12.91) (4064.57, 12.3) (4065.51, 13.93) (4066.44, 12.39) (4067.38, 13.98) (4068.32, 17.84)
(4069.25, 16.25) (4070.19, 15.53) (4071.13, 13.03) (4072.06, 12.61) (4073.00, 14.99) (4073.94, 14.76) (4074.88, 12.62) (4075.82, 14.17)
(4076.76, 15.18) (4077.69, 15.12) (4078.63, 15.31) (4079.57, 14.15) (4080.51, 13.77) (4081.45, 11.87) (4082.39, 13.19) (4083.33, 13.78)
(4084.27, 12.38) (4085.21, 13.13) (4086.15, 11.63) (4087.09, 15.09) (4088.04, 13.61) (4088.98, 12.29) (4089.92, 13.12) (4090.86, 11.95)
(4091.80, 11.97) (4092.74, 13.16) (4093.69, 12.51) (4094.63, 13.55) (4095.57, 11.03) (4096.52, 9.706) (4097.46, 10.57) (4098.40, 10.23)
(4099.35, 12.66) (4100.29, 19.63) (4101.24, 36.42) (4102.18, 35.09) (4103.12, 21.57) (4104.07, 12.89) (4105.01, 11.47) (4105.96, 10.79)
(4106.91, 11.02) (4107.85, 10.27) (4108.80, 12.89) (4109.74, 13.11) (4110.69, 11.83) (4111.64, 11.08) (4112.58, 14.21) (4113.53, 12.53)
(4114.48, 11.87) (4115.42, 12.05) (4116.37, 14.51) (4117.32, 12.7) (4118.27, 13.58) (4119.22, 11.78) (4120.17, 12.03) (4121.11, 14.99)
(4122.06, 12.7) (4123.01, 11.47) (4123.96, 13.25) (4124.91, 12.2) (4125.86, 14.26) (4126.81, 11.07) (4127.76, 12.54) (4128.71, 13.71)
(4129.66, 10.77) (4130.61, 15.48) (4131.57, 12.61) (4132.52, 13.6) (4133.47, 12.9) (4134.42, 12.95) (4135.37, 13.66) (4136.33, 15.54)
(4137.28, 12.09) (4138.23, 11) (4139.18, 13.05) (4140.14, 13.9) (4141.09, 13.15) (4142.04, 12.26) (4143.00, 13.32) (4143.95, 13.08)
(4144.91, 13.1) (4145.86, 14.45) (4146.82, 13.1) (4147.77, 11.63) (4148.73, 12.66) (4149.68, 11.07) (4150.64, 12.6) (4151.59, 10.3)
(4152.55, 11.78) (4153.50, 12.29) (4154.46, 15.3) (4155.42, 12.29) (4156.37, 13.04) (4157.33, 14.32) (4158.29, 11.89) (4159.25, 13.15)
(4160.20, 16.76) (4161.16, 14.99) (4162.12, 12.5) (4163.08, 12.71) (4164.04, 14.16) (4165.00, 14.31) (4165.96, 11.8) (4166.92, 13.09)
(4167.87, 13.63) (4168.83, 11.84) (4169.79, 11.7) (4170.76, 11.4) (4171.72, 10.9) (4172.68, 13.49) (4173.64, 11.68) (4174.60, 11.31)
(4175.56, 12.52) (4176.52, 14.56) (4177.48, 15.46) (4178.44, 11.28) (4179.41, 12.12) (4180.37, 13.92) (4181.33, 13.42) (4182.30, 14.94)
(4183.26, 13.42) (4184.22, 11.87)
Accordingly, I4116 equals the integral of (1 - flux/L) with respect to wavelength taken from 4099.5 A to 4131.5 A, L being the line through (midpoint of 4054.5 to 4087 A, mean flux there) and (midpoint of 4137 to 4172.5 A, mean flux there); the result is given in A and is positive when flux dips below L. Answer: -2.5 A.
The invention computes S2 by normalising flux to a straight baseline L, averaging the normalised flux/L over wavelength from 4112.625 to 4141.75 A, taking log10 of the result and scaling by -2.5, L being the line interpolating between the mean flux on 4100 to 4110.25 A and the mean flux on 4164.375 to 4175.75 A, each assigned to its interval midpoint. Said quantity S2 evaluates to 0.22 mag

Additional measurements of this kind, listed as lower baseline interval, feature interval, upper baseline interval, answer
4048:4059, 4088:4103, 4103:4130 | -0.20 mag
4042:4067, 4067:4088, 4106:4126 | -0.08 mag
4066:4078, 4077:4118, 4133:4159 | -0.01 mag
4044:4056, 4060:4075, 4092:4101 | -0.06 mag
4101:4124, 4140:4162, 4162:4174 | 0.01 mag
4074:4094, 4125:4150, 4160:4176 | 0.00 mag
